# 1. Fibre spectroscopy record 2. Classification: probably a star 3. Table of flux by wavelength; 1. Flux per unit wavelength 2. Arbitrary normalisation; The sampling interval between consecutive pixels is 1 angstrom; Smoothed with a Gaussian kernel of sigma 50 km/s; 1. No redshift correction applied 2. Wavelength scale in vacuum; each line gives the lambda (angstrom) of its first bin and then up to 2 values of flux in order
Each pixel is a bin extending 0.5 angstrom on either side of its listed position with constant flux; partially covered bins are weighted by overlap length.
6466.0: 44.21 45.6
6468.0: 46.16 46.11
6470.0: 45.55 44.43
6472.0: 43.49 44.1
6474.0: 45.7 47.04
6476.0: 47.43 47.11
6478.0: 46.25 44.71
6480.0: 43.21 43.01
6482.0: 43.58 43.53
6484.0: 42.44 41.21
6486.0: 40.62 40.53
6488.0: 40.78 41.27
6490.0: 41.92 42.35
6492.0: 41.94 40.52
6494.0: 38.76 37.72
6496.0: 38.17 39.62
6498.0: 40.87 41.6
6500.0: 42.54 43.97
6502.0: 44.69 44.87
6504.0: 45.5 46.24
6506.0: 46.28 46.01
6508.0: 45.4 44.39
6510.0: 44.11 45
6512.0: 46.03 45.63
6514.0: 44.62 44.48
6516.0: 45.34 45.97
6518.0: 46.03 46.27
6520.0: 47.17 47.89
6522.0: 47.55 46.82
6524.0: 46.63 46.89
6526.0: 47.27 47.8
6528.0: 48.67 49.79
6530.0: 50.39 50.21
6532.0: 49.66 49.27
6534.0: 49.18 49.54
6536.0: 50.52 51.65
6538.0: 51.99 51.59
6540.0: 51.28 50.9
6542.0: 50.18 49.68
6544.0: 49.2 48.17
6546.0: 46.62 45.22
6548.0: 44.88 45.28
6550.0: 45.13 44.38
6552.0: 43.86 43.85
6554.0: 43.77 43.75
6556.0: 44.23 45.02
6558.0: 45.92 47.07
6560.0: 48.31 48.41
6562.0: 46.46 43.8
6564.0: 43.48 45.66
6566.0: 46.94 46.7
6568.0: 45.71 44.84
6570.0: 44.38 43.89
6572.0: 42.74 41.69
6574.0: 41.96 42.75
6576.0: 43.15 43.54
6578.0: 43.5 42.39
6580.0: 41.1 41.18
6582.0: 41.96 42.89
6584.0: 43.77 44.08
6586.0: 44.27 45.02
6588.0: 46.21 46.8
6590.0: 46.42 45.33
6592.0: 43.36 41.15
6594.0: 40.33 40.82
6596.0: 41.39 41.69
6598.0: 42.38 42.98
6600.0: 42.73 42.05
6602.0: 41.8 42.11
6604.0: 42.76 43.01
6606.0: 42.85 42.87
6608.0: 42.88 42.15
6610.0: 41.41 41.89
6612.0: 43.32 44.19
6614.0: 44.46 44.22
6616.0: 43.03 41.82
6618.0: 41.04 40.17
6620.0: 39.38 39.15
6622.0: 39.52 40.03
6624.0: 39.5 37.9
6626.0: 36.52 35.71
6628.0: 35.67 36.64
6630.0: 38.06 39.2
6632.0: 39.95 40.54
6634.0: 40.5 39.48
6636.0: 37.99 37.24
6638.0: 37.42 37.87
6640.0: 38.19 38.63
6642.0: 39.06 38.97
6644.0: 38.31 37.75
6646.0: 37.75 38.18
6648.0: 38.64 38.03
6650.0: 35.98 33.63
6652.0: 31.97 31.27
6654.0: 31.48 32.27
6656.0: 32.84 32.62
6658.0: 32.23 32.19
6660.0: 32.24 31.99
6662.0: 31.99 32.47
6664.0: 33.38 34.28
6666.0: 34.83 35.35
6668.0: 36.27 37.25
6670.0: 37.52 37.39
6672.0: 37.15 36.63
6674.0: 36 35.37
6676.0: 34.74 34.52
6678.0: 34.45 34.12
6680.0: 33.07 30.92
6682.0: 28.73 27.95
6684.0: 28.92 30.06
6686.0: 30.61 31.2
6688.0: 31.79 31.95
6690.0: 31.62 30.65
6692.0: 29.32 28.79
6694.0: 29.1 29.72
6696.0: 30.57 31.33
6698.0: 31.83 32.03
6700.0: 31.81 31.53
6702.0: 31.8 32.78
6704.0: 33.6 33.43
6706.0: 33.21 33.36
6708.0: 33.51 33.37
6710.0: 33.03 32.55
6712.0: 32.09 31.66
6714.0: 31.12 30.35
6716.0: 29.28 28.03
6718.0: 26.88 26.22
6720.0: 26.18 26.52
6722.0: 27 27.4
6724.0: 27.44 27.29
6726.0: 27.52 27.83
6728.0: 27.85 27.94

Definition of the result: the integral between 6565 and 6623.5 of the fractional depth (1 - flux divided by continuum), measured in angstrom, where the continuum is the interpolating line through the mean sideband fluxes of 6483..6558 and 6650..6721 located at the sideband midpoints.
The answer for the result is -4.9 angstrom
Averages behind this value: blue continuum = 45.5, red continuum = 32.2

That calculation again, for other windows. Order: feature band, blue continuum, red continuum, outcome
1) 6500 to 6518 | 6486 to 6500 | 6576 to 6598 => -1.8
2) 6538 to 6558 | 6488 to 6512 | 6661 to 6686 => -3.2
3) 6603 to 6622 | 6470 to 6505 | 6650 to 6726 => -3.2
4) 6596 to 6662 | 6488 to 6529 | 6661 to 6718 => -4.0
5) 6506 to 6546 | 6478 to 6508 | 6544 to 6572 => -3.6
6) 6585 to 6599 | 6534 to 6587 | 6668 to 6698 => -0.4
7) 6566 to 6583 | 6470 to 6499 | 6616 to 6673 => -1.7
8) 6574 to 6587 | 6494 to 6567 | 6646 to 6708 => -0.4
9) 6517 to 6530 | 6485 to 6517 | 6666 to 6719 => -1.8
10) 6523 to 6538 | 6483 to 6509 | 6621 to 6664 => -3.0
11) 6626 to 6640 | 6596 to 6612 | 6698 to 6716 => 0.5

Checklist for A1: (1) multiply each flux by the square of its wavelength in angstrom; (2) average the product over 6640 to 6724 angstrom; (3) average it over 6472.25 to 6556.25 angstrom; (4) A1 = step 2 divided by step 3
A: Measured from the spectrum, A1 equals 0.76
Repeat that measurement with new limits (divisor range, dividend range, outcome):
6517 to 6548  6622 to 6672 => 0.77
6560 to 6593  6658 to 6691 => 0.78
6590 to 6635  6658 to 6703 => 0.81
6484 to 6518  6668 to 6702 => 0.80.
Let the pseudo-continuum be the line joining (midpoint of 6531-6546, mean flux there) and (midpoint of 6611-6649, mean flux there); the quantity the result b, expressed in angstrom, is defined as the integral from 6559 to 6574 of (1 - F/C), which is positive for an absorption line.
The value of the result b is 0.53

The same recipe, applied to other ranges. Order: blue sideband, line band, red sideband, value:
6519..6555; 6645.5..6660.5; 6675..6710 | 0.8 angstrom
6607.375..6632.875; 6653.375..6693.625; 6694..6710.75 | 2.5 angstrom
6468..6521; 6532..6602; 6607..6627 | -5.0 angstrom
